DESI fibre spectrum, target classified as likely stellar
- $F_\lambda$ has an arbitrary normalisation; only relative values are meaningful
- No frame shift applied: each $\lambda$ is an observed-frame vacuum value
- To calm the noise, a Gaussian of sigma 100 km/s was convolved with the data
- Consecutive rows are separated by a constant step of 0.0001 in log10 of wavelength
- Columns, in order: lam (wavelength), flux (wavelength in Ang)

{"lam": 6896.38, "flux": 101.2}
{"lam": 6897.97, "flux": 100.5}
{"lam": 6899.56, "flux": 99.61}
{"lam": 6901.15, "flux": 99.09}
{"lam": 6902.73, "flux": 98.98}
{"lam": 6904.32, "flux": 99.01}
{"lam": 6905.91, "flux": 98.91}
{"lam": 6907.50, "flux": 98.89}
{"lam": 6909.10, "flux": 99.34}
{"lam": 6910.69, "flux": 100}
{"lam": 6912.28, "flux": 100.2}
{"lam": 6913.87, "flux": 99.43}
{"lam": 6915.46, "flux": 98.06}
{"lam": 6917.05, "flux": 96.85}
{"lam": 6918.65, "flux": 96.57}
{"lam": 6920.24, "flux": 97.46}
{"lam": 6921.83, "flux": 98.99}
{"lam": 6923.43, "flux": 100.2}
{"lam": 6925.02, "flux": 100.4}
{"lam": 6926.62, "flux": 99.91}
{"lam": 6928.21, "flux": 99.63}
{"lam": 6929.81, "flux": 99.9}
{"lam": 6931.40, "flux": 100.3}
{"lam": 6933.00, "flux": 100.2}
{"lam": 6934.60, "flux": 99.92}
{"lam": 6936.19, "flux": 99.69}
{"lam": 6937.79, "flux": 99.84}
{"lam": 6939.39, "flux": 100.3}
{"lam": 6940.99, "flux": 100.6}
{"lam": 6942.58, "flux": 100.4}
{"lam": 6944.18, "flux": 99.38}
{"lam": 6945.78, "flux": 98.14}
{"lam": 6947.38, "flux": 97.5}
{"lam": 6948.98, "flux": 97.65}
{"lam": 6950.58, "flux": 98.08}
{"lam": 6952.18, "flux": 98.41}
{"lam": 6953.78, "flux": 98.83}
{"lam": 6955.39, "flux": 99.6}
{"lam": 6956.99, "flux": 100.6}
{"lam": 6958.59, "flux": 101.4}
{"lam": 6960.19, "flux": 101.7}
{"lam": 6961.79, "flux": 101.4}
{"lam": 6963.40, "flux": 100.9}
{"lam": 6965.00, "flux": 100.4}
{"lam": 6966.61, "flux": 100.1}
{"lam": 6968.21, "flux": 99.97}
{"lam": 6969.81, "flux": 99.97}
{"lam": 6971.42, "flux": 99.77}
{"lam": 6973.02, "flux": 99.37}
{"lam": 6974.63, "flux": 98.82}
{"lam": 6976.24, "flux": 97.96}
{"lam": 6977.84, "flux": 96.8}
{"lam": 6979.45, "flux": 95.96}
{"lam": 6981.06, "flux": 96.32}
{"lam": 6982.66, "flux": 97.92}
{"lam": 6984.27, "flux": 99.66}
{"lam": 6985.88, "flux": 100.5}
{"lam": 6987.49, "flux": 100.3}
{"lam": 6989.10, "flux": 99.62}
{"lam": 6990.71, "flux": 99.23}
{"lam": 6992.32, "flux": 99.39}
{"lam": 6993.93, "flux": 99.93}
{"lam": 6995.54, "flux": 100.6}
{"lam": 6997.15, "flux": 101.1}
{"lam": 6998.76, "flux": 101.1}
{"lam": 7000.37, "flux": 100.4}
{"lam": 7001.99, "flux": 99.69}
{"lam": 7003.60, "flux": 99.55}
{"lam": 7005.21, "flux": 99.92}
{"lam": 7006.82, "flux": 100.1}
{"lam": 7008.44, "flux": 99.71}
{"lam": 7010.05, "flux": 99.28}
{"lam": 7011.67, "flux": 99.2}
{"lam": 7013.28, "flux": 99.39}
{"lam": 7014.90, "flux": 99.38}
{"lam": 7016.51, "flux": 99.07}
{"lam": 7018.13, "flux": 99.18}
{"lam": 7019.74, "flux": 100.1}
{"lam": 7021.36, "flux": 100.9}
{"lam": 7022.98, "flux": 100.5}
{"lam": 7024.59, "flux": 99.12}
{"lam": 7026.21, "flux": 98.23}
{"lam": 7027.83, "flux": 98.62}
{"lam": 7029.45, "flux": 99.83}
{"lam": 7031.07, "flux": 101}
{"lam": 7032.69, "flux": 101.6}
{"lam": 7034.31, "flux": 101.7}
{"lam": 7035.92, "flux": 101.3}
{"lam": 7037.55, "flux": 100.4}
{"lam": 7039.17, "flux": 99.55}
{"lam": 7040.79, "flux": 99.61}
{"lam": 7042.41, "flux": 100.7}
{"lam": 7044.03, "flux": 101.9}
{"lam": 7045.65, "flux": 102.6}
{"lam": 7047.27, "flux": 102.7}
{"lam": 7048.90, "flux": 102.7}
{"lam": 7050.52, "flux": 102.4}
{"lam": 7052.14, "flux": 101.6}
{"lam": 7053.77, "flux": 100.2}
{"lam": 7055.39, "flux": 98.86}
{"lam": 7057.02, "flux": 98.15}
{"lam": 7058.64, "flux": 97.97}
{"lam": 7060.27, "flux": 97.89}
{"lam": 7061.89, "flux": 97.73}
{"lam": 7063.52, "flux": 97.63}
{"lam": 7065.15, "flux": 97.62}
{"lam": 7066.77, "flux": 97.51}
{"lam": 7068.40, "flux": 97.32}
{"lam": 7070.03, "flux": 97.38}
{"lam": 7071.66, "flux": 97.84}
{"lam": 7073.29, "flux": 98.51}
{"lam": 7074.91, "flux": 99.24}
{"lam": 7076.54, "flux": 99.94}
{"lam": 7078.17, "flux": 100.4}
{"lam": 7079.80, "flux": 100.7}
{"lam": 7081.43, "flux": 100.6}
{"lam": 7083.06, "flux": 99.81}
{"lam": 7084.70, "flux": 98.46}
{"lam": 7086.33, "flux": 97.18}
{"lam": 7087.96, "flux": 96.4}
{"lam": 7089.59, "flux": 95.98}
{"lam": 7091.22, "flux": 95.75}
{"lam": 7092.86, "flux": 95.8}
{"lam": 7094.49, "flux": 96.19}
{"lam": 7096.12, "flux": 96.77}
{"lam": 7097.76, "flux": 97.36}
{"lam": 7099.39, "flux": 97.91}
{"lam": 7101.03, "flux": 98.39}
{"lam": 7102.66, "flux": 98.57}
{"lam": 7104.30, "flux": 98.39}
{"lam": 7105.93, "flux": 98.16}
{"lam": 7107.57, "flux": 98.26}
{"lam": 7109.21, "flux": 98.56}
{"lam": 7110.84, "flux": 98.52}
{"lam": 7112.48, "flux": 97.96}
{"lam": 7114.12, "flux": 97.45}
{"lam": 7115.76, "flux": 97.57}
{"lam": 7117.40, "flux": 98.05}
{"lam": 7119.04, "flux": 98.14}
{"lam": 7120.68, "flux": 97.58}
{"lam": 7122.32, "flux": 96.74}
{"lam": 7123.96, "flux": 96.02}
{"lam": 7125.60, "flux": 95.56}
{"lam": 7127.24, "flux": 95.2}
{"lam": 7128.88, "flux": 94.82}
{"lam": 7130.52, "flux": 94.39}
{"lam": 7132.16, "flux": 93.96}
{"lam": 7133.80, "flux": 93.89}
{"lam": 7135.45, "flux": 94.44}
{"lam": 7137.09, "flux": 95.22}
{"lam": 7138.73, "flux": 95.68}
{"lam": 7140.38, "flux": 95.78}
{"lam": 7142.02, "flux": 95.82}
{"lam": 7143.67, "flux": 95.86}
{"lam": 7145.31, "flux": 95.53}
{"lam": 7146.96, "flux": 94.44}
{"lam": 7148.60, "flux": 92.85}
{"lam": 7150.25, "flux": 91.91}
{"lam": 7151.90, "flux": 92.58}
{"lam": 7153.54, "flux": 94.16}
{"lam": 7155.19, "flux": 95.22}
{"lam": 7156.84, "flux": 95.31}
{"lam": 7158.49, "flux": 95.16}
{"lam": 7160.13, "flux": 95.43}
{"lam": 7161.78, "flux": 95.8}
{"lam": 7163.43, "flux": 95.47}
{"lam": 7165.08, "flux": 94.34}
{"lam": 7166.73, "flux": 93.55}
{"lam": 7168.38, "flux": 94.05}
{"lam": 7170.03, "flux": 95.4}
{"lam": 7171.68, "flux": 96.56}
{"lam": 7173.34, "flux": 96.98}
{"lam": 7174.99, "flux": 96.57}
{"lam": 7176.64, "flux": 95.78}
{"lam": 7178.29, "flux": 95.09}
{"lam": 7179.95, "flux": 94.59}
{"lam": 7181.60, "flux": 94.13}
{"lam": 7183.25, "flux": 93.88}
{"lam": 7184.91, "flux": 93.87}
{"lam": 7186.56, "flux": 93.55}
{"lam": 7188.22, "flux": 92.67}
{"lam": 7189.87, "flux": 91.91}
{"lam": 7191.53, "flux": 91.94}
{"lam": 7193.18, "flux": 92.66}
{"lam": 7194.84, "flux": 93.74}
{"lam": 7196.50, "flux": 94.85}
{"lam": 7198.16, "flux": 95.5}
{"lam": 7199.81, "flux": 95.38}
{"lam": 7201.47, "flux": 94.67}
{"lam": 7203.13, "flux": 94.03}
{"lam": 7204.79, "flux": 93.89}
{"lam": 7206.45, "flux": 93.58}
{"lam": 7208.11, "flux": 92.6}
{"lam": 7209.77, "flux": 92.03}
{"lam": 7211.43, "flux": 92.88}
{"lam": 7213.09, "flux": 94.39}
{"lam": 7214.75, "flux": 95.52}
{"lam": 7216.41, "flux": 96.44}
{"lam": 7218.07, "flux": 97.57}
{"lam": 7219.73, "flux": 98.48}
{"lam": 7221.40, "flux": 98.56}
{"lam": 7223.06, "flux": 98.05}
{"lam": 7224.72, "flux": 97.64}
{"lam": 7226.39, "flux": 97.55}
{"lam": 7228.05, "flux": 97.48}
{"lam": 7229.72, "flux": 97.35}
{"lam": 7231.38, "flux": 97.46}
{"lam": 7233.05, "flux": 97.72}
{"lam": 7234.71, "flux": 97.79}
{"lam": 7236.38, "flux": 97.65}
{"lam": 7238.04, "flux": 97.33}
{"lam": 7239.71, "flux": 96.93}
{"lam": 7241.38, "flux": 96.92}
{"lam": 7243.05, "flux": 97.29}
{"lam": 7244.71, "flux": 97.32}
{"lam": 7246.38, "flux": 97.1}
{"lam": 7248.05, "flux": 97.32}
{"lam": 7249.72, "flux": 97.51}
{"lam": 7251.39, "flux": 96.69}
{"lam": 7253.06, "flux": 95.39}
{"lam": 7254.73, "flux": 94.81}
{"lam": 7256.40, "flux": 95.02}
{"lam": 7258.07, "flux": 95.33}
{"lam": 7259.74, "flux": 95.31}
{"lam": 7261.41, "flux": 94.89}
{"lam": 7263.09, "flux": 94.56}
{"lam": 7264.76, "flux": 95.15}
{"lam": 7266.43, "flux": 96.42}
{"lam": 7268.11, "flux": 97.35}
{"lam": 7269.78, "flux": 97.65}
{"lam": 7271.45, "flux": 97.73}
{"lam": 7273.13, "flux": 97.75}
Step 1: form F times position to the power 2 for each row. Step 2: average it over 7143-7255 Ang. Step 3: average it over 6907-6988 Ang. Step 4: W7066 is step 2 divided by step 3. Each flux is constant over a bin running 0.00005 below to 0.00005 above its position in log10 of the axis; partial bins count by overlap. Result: 1.03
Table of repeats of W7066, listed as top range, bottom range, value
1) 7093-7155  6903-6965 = 1.02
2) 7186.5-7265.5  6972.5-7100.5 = 1.02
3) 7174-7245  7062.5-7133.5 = 1.01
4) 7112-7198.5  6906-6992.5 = 1.01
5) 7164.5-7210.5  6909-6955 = 1.02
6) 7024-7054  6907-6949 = 1.05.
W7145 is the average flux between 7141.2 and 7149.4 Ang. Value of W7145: 94.9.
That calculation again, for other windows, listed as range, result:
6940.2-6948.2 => 99.3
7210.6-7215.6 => 94.3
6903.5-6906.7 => 98.9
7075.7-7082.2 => 100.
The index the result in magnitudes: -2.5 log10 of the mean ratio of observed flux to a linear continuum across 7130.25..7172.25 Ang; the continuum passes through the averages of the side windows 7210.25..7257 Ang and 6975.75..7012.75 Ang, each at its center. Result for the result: 0.03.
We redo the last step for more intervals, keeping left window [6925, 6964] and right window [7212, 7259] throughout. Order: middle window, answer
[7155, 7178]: 0.025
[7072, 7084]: -0.014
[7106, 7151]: 0.023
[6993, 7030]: -0.007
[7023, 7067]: -0.014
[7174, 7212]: 0.039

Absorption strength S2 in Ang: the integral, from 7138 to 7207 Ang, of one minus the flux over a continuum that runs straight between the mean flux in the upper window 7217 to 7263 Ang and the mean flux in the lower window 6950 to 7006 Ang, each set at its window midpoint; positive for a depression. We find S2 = 2.2 Ang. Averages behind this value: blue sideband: 99.6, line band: 94.5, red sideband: 96.9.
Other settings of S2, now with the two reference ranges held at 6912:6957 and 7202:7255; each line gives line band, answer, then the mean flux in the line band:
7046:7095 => -0.4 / 98.7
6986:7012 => -0.4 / 100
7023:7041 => -0.3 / 100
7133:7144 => 0.2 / 95.2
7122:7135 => 0.3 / 95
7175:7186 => 0.2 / 94.7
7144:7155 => 0.4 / 93.8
